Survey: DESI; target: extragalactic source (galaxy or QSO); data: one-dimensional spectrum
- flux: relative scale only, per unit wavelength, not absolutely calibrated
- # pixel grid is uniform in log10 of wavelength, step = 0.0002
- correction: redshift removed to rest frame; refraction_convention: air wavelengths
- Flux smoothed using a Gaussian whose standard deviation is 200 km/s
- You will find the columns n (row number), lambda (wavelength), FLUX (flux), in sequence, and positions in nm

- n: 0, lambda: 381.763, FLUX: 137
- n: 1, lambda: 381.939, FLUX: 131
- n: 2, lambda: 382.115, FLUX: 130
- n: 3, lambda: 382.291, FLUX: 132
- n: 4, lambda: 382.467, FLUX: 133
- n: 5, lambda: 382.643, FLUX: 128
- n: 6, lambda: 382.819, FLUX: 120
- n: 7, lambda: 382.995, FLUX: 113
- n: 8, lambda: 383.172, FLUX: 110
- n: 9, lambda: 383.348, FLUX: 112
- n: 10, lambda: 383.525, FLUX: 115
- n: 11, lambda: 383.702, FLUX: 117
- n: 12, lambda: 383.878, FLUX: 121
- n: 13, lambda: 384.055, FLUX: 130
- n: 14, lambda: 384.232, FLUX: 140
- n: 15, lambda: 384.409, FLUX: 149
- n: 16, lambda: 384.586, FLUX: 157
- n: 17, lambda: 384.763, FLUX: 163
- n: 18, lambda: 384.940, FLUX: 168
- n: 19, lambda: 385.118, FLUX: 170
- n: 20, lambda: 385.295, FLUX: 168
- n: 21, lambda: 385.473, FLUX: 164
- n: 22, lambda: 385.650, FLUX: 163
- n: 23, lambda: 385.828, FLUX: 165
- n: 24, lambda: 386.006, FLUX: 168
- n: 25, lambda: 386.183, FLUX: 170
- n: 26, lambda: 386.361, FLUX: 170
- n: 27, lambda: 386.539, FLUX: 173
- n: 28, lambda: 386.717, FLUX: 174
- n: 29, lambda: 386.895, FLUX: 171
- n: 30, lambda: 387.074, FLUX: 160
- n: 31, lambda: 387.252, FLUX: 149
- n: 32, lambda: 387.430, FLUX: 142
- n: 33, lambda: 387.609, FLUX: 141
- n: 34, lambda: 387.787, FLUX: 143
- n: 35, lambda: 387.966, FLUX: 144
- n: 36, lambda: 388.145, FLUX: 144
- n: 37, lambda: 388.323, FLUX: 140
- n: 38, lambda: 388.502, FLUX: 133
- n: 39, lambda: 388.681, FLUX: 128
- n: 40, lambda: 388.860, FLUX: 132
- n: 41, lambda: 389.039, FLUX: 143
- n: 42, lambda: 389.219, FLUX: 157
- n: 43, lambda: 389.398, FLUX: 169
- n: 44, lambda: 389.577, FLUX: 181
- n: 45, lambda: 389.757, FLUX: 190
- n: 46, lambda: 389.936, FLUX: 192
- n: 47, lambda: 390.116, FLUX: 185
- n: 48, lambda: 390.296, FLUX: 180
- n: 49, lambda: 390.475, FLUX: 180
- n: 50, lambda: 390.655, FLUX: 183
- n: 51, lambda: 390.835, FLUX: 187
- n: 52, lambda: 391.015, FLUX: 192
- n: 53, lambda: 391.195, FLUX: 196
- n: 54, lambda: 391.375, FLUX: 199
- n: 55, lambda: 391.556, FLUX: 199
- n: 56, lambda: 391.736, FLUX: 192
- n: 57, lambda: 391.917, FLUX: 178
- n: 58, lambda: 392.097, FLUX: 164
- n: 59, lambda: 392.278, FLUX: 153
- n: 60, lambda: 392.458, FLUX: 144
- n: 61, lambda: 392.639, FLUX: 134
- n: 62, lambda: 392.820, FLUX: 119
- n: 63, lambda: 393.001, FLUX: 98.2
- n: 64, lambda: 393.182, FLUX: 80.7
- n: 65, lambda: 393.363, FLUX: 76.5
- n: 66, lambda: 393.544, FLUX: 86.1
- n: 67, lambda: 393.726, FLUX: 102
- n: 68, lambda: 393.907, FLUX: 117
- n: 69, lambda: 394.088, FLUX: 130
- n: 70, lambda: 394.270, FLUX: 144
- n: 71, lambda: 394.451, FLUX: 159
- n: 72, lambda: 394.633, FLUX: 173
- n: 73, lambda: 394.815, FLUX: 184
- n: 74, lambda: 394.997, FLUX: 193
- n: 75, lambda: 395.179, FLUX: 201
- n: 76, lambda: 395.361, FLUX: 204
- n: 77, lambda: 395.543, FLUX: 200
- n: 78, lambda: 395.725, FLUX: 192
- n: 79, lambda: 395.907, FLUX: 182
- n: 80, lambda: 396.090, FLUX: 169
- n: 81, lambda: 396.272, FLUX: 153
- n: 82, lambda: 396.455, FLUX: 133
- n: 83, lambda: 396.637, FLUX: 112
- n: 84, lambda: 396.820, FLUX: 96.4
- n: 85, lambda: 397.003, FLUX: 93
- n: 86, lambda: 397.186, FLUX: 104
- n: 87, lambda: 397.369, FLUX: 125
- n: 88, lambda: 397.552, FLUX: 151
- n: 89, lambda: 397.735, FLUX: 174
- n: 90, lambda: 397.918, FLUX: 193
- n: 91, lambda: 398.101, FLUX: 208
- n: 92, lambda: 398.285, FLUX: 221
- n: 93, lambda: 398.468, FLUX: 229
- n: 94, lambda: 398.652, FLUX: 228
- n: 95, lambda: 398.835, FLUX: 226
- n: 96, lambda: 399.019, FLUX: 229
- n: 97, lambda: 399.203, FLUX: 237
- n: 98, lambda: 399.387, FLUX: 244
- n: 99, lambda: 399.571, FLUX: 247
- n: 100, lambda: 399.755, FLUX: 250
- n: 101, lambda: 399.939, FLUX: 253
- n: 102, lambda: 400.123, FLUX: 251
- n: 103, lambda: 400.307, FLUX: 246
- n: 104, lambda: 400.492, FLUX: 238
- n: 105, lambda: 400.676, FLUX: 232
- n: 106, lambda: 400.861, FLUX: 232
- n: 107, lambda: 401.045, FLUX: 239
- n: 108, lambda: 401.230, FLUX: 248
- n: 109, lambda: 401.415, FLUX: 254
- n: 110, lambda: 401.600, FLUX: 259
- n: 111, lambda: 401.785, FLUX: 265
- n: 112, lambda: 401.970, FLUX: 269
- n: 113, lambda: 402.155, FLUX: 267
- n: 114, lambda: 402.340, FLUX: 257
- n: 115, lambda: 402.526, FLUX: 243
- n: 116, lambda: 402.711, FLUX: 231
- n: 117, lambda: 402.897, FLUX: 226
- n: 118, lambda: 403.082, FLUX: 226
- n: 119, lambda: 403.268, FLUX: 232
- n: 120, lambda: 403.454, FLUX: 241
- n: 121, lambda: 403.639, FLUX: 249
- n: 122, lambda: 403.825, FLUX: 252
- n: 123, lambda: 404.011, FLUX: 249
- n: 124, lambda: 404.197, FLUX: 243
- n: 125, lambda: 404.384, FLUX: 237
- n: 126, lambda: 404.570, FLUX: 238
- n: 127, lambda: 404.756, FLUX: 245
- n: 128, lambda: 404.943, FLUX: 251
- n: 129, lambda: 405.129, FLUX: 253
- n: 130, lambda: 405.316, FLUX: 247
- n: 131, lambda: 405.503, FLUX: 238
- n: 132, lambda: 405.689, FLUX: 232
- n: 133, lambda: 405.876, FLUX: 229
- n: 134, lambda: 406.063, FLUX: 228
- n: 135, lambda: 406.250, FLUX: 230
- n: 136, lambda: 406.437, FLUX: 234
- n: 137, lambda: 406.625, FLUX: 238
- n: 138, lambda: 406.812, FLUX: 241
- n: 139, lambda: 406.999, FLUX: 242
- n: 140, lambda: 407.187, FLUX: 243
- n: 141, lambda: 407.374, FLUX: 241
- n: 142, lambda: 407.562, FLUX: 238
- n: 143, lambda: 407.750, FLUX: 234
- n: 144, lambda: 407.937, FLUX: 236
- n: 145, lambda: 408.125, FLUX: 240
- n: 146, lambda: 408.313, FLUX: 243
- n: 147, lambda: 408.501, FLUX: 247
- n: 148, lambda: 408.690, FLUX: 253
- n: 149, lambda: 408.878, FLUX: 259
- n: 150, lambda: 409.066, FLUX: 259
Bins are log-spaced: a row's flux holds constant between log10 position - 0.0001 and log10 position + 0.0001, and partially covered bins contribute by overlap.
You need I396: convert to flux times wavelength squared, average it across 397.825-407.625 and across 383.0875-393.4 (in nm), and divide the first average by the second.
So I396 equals 1.67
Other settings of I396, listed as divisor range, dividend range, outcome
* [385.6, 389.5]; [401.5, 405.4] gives 1.74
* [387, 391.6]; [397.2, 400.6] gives 1.38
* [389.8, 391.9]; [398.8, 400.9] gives 1.33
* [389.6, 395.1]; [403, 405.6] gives 1.64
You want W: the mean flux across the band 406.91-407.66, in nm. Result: 241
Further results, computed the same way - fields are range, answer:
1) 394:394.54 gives 144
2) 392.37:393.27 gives 115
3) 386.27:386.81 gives 172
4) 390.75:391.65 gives 195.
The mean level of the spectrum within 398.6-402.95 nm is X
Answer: 245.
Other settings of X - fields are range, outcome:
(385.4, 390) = 158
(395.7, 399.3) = 173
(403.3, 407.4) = 241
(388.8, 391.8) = 180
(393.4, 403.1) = 198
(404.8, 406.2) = 240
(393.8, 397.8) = 154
